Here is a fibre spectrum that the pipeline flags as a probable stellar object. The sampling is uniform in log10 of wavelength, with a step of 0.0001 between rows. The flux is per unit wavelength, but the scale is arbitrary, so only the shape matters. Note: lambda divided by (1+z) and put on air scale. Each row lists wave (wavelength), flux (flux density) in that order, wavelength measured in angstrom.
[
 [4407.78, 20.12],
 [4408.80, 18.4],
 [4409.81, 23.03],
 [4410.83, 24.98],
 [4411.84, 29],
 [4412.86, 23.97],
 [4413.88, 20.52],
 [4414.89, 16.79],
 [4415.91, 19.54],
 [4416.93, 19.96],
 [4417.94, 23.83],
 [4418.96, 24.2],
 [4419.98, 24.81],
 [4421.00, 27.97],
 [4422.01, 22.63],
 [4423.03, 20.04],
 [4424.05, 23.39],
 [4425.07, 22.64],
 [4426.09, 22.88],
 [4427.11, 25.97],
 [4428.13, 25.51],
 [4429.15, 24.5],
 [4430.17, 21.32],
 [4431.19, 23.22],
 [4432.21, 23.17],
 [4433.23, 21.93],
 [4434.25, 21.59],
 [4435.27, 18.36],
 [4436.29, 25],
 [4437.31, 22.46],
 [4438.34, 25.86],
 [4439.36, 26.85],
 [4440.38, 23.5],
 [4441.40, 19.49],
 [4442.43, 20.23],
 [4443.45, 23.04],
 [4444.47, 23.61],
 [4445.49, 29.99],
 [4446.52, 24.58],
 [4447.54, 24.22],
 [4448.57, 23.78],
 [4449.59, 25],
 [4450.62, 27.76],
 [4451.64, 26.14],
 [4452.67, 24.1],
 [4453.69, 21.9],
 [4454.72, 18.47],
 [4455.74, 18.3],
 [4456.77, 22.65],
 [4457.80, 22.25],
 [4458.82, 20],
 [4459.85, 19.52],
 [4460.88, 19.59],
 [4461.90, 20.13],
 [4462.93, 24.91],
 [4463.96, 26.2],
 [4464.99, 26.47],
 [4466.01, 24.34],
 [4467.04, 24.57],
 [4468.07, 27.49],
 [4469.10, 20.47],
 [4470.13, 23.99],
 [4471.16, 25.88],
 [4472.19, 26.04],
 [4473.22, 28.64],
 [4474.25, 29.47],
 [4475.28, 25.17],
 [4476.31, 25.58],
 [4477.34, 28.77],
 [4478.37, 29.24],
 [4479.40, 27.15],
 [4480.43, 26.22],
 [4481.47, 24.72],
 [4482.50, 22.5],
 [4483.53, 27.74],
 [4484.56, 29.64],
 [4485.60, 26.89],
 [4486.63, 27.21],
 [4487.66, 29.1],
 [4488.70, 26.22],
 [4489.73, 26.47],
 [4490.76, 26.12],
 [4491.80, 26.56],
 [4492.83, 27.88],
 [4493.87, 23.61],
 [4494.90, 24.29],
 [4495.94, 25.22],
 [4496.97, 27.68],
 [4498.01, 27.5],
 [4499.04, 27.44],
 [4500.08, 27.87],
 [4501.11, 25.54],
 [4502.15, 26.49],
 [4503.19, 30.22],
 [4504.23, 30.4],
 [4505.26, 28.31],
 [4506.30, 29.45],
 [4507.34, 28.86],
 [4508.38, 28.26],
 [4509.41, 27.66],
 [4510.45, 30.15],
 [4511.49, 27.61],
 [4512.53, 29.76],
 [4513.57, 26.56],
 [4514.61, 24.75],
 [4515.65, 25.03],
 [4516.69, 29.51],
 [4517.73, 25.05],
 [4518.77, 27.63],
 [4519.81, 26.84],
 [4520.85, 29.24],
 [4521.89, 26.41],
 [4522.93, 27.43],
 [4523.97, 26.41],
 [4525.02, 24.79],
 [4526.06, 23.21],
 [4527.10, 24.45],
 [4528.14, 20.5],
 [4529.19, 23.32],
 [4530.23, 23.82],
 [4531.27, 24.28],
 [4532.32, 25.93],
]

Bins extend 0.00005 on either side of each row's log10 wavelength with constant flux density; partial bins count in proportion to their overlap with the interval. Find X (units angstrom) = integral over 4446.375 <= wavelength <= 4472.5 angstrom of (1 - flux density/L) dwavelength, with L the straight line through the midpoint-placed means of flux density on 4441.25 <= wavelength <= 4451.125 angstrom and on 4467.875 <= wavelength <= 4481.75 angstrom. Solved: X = 1.9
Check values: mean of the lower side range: 24.3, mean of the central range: 23.4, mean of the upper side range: 26.3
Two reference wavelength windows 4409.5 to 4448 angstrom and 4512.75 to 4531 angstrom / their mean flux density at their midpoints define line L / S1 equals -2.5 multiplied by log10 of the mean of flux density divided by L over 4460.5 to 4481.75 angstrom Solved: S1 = -0.05 mag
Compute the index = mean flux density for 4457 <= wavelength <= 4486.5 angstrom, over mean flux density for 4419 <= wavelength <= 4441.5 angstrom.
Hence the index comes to 1.07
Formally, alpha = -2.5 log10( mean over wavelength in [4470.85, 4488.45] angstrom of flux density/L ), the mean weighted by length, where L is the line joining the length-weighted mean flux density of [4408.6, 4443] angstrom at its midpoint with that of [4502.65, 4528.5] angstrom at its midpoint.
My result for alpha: -0.07 mag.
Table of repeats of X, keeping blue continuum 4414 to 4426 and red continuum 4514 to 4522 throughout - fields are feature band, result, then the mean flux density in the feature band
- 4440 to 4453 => -0.4 angstrom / 24.3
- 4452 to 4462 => 1.3 angstrom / 20.8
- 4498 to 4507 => -0.7 angstrom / 28.2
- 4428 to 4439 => 0.0 angstrom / 23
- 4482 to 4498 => -0.6 angstrom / 26.5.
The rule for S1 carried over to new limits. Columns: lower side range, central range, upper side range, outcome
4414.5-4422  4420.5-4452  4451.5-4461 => -0.09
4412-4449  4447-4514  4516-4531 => -0.06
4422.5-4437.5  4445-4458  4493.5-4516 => 0.01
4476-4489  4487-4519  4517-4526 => -0.02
